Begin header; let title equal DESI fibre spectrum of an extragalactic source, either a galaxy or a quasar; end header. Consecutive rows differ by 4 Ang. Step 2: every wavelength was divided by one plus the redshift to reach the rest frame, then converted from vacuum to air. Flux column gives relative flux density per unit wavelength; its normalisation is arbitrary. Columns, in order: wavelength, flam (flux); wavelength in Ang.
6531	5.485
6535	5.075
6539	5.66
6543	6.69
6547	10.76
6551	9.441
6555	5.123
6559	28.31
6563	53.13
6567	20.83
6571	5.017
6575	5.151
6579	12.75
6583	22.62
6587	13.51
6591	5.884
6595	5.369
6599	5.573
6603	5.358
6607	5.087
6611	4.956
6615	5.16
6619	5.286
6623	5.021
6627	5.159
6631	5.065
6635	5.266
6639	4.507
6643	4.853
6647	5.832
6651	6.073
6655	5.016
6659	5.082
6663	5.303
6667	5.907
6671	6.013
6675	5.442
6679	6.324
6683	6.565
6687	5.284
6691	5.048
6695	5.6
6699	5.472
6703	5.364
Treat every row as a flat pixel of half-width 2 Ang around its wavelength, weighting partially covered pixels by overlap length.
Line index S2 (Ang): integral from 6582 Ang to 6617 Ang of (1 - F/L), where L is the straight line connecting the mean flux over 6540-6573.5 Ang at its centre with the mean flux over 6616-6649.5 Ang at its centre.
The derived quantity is 9.8 Ang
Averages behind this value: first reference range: 16.9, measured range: 7.76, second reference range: 5.14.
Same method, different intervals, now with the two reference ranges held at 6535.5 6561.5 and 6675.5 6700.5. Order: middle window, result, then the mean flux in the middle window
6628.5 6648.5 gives 6.8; 5.09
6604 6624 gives 8.3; 5.12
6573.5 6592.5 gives -4.3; 12.3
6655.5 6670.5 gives 2.8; 5.45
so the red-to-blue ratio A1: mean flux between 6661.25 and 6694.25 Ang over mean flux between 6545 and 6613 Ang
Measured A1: 0.45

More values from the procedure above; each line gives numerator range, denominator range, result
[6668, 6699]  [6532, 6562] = 0.50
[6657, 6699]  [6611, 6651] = 1.09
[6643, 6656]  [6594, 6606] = 1.03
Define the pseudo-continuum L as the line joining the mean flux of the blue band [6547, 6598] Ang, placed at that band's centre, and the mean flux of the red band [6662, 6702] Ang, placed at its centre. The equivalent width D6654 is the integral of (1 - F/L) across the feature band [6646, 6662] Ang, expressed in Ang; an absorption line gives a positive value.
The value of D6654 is 5.2 Ang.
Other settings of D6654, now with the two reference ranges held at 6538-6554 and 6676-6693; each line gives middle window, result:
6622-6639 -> 4.1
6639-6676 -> 4.6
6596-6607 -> 2.7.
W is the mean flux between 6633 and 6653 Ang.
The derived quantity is 5.31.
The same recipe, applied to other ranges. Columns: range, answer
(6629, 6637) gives 5.17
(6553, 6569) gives 26.8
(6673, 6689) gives 5.9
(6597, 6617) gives 5.23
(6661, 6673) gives 5.74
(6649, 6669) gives 5.48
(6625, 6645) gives 4.97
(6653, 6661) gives 5.05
